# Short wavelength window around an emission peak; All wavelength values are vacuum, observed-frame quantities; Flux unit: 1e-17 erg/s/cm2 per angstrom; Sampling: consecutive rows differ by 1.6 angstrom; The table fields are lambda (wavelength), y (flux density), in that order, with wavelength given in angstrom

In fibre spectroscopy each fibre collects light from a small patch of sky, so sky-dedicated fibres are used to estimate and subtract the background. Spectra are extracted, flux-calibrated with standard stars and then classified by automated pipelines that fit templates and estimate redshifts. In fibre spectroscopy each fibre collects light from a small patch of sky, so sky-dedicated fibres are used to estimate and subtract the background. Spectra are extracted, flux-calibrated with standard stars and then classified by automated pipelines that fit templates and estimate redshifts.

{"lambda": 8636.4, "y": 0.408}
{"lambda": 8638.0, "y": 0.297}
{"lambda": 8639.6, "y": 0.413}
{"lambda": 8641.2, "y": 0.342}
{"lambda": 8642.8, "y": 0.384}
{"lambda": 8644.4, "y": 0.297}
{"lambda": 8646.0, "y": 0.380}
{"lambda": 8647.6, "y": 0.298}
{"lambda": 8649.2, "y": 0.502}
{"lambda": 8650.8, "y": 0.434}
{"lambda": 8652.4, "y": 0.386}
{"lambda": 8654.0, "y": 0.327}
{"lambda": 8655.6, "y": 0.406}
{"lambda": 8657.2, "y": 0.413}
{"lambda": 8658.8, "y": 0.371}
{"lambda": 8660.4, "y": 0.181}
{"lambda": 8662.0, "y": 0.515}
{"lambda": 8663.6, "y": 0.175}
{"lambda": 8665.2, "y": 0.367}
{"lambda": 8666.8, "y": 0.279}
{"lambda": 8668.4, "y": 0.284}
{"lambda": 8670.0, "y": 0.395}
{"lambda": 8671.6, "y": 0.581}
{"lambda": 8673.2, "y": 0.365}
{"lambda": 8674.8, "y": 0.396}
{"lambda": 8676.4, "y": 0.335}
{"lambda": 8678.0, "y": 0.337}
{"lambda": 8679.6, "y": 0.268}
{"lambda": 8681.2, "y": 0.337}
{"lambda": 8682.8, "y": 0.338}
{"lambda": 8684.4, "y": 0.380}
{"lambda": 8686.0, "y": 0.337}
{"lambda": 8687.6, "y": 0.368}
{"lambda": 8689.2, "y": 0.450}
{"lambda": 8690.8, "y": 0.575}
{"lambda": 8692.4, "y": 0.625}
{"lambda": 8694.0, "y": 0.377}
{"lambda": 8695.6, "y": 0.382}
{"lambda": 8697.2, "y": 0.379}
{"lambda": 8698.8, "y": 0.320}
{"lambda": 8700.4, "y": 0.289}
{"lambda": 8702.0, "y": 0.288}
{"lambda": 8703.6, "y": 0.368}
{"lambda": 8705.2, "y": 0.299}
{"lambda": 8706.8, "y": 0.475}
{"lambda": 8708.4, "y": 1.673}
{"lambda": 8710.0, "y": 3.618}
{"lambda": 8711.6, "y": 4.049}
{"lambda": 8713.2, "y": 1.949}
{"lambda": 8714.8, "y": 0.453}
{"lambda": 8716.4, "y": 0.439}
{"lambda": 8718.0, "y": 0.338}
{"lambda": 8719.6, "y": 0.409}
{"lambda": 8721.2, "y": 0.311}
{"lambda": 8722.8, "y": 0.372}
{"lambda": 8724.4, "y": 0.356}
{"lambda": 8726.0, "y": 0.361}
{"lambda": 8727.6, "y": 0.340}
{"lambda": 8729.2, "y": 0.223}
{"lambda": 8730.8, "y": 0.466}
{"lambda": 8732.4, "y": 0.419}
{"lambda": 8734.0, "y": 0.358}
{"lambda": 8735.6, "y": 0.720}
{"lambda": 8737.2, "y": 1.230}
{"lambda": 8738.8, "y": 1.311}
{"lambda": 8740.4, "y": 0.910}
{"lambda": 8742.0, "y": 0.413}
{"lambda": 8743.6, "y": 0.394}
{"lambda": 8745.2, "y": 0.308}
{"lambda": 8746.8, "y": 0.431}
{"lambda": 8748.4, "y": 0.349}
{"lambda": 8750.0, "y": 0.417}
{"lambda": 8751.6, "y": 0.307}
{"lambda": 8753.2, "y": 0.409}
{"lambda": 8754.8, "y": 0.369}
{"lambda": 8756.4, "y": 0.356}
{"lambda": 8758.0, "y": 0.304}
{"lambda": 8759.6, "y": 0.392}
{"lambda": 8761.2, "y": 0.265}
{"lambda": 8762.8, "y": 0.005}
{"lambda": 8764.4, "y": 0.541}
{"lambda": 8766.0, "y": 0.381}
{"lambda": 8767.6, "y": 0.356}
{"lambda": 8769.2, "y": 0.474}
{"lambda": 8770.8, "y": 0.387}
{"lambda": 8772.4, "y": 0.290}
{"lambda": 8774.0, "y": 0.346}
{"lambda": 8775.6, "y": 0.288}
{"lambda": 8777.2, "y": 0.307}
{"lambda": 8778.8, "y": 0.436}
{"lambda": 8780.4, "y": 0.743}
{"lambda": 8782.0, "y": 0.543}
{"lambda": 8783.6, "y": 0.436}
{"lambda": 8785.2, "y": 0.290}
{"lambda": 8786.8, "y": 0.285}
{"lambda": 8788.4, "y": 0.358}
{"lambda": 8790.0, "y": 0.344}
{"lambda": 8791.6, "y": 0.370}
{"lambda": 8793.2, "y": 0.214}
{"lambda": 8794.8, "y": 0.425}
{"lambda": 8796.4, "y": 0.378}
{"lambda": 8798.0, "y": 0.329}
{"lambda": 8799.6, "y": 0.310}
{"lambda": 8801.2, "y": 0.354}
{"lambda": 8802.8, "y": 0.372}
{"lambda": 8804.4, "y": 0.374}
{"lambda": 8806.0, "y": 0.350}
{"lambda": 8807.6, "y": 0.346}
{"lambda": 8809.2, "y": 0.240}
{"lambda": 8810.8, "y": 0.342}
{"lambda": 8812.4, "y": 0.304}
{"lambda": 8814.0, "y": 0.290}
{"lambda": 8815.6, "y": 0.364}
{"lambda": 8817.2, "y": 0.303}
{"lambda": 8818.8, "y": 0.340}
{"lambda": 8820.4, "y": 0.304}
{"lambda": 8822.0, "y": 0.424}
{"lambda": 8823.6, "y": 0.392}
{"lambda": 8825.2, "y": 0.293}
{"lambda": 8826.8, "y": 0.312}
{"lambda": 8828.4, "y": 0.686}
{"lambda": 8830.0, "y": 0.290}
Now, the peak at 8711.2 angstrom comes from H-alpha 6563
